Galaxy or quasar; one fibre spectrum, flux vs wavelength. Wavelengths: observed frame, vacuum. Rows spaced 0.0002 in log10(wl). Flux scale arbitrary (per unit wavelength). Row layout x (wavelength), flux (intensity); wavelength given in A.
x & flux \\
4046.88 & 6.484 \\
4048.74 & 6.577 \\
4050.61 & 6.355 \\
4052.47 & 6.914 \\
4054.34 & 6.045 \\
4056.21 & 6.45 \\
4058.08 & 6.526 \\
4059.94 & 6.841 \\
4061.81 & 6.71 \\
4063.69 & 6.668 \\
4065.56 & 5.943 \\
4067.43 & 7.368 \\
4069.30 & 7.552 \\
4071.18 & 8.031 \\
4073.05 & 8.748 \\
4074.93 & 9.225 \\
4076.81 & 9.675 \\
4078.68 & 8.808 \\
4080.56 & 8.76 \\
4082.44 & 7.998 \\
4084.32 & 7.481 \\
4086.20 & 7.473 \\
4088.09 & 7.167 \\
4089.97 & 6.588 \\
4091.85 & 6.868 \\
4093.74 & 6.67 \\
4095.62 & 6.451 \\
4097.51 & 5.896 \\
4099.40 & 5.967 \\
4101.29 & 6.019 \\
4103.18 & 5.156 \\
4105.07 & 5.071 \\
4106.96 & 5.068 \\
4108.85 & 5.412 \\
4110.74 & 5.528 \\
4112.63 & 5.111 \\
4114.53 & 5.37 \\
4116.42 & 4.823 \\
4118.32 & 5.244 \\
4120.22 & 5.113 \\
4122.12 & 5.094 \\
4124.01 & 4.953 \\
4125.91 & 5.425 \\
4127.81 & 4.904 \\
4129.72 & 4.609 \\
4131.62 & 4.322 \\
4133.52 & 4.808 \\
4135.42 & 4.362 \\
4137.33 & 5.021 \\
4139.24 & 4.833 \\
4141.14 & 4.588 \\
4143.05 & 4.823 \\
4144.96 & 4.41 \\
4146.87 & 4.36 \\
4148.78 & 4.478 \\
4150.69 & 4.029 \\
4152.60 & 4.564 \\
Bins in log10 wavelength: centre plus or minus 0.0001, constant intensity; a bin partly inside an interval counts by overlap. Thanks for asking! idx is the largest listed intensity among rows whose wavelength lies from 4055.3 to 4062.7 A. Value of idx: 6.841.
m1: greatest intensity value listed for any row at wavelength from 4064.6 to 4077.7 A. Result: 9.675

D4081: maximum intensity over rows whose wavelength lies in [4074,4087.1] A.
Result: 9.675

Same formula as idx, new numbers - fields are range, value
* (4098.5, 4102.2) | 6.019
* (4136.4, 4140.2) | 5.021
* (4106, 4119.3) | 5.528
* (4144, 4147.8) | 4.41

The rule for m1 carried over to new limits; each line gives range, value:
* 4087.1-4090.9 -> 7.167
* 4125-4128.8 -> 5.425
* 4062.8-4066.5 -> 6.668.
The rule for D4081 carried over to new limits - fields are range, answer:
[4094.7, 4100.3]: 6.451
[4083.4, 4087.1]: 7.481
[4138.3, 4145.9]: 4.833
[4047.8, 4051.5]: 6.577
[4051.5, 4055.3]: 6.914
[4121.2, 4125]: 5.094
